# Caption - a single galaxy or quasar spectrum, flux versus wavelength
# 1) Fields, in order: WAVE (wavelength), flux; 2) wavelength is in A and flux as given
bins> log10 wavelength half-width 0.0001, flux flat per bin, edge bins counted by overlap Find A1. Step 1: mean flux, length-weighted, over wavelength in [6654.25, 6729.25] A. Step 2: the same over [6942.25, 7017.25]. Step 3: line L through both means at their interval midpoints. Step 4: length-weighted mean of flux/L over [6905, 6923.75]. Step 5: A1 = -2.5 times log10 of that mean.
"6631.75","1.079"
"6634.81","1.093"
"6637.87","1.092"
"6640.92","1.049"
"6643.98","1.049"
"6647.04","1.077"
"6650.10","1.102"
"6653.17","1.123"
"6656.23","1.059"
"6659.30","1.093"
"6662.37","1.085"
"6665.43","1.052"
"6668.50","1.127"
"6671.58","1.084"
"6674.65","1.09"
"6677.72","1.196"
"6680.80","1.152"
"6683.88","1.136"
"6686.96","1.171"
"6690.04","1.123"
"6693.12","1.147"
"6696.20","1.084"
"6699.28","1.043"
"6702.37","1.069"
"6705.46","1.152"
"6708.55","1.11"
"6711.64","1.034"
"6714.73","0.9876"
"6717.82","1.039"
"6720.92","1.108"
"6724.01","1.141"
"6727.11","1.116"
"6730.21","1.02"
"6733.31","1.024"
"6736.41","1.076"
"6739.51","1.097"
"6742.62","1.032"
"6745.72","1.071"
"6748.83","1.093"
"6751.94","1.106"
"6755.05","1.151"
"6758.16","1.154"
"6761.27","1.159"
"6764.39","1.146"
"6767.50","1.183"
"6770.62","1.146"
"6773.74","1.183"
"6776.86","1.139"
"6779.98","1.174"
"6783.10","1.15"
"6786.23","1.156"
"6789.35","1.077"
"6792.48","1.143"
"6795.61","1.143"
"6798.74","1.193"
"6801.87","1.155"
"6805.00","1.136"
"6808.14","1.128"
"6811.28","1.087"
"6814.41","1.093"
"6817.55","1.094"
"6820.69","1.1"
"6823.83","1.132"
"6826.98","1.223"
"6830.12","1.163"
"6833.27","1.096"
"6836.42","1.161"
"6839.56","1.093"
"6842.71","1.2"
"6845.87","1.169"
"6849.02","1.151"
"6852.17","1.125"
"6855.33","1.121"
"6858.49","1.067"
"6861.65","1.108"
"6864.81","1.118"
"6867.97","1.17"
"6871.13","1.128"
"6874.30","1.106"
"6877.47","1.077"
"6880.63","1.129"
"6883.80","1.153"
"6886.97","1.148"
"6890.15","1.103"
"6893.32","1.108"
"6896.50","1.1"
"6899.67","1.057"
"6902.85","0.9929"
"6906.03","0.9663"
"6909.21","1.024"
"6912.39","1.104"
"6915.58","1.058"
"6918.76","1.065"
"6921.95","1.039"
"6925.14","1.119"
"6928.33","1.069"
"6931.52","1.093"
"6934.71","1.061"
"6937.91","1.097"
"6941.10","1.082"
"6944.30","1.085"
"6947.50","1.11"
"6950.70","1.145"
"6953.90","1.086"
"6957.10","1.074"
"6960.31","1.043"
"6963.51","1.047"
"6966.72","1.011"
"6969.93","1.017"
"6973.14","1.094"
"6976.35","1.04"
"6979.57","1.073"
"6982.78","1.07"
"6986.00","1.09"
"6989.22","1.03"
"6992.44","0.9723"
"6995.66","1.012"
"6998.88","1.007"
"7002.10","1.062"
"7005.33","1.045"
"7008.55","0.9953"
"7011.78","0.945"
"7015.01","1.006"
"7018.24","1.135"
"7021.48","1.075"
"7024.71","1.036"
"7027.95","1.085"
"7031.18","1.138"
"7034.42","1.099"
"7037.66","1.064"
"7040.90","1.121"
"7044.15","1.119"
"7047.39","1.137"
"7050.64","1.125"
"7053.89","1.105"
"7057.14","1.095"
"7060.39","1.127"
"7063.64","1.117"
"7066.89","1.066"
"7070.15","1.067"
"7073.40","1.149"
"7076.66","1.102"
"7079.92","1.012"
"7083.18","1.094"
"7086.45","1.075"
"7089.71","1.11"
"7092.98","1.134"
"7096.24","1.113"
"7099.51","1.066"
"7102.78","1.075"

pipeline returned 0.01 mag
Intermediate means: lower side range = 1.1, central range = 1.05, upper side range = 1.05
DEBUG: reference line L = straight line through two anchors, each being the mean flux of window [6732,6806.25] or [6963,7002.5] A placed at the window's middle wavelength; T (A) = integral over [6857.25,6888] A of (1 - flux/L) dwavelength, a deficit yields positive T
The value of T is -1.0 A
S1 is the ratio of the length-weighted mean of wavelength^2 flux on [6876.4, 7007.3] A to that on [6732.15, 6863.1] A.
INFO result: 0.99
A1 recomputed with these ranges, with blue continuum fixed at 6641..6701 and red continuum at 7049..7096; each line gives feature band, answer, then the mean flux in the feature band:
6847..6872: -0.023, 1.12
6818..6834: -0.039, 1.14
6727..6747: 0.044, 1.06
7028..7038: -0.004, 1.1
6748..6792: -0.041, 1.14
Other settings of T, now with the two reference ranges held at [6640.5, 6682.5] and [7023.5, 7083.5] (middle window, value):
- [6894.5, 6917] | 1.1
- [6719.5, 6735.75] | 0.2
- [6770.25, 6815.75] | -1.8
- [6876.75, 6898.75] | -0.4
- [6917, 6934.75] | 0.4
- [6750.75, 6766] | -0.7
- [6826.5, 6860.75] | -1.3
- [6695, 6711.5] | 0.2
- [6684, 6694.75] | -0.5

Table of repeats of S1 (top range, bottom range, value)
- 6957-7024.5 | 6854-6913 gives 0.98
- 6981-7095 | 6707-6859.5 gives 1.03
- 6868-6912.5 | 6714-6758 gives 1.05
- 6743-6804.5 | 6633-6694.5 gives 1.07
